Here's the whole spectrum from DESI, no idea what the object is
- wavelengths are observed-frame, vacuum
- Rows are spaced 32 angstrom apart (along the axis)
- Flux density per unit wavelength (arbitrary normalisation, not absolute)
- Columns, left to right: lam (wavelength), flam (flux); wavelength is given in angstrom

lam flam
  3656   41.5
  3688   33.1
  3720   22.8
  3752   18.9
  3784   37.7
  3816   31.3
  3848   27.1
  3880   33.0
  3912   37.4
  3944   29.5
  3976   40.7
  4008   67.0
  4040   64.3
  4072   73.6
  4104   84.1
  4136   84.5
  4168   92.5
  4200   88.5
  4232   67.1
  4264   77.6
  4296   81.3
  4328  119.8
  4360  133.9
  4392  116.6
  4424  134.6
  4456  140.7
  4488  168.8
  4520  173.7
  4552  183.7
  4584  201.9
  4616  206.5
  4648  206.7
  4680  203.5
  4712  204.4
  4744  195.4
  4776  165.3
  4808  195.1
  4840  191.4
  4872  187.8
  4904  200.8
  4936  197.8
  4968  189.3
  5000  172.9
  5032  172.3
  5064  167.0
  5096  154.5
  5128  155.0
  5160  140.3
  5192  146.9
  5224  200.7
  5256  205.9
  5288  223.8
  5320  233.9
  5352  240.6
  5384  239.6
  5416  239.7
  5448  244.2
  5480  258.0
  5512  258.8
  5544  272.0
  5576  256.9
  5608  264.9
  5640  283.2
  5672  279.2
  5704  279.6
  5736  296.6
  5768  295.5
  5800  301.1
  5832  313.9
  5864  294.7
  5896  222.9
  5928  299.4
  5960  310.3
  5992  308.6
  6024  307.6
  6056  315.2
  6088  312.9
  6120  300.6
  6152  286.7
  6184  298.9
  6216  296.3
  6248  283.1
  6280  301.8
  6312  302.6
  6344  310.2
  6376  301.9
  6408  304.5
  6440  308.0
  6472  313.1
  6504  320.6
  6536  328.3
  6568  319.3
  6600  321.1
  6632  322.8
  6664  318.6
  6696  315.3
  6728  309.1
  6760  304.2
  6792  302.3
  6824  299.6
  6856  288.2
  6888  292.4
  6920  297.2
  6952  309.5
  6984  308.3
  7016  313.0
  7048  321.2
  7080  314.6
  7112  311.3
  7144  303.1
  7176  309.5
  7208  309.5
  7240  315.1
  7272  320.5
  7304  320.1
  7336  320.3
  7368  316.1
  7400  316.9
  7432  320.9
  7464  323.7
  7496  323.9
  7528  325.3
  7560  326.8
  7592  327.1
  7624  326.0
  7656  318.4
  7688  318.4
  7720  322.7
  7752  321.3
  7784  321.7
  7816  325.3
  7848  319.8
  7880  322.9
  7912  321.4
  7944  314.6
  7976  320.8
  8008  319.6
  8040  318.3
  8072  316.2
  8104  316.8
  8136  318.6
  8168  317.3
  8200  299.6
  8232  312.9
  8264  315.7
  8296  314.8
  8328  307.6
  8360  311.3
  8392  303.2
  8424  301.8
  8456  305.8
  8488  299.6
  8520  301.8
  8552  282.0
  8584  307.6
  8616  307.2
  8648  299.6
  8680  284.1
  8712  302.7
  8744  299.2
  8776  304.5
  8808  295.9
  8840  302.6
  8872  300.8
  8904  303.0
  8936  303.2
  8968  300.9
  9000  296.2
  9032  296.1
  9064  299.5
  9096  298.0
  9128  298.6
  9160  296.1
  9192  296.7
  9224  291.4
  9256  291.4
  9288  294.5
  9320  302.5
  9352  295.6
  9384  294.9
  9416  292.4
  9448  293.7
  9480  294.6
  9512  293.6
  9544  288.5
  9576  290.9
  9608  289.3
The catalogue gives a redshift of 0.00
